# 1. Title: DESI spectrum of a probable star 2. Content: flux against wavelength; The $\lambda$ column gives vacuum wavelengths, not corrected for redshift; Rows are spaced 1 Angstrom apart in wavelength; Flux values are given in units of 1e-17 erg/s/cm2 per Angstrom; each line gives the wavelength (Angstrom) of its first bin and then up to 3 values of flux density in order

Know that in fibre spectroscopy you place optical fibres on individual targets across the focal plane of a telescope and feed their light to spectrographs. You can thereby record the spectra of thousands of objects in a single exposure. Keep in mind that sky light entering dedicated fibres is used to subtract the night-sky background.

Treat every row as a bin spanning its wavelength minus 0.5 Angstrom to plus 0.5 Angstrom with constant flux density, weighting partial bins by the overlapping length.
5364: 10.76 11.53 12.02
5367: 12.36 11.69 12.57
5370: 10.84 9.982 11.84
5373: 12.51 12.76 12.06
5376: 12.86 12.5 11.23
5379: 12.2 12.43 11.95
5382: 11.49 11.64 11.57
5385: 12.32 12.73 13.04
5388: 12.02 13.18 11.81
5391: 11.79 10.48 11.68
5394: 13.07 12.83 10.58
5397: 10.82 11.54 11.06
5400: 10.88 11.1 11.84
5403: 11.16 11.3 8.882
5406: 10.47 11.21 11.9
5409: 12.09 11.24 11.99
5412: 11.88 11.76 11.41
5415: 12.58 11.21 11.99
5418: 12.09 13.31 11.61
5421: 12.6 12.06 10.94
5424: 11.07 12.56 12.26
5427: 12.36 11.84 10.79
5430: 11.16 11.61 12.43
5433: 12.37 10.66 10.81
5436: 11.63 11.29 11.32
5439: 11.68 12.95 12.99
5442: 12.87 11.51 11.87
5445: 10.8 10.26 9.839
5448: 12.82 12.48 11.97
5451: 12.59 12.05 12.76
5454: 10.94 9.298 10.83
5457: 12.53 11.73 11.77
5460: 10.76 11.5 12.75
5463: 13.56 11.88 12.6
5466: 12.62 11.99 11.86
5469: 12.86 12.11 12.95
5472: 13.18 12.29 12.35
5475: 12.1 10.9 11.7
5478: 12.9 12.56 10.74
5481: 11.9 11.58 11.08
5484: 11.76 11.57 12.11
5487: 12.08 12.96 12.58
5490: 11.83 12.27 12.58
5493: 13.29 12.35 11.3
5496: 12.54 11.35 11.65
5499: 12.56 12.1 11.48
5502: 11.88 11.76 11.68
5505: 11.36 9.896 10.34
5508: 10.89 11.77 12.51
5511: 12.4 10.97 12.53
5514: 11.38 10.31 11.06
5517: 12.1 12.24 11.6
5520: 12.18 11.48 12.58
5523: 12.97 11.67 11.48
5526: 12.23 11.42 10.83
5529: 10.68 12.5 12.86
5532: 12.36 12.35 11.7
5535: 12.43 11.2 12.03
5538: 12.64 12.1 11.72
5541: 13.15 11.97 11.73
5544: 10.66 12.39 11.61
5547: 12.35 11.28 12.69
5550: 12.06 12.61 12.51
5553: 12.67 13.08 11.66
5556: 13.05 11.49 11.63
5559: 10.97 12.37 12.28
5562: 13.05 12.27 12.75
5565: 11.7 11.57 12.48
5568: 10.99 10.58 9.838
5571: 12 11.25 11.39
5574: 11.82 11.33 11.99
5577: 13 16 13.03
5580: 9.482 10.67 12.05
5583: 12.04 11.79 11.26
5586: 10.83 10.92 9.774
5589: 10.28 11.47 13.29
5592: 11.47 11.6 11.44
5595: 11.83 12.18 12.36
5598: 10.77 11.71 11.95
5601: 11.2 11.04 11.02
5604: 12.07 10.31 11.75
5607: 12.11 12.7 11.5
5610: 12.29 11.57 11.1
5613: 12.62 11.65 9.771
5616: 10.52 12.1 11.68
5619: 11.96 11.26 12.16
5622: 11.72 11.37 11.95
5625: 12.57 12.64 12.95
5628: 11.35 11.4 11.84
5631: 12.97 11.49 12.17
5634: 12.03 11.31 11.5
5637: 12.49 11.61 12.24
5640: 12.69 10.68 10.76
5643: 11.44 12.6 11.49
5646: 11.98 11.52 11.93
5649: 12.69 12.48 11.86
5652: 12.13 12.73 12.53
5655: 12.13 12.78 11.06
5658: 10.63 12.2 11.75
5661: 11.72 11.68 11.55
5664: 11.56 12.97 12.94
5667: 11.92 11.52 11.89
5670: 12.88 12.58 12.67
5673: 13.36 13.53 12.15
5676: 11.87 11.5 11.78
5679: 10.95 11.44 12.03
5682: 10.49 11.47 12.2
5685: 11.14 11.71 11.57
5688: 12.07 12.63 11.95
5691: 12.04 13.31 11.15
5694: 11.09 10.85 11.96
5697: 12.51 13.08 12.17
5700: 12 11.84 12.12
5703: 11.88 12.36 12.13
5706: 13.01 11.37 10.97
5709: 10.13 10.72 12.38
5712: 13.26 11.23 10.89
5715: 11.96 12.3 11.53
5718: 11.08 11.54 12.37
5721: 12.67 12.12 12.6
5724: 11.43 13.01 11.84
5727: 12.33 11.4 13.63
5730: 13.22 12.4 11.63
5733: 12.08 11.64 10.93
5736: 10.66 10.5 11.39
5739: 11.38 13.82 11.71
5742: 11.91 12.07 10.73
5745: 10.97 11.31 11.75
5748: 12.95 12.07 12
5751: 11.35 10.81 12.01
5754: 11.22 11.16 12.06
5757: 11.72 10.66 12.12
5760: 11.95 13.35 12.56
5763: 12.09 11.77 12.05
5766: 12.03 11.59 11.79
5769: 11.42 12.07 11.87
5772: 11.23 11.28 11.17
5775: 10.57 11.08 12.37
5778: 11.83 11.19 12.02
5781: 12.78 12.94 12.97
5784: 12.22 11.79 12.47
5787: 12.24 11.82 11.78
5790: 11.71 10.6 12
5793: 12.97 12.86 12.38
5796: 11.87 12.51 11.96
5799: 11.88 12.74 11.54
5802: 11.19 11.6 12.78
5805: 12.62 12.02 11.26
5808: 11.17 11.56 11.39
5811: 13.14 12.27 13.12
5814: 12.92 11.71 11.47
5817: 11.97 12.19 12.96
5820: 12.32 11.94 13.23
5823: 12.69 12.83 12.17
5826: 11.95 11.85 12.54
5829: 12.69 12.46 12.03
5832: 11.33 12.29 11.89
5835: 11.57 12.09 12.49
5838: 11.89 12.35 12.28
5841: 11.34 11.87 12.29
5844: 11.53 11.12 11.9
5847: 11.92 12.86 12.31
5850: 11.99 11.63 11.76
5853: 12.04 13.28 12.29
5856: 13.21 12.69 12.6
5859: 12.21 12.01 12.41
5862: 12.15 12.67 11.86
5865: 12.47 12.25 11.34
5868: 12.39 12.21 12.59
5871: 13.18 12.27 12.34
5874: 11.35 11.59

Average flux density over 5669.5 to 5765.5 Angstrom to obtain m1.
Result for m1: 11.9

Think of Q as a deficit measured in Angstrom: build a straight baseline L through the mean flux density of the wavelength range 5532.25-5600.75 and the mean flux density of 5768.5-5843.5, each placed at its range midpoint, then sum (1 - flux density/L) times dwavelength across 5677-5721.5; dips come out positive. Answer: 0.62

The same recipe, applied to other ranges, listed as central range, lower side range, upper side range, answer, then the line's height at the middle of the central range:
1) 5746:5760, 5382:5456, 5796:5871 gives 0.46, 12.1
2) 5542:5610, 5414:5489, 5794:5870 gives 1.15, 12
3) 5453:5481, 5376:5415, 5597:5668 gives -0.62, 11.7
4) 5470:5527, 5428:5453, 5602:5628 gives -0.82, 11.7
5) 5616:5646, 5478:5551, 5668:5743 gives 0.14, 11.9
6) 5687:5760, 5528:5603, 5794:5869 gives 1.11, 12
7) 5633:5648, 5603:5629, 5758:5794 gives 0.00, 11.8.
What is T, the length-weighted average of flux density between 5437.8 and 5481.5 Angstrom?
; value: 12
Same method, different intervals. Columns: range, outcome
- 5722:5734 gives 12.3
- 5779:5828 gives 12.2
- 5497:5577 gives 11.8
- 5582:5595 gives 11.4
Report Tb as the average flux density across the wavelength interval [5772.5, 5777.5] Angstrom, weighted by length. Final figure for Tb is 11.3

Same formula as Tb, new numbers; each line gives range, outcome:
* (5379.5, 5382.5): 12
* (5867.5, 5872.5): 12.5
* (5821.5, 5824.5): 12.9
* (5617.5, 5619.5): 11.8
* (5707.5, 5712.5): 11.5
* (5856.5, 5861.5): 12.4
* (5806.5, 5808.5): 11.2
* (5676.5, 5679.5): 11.4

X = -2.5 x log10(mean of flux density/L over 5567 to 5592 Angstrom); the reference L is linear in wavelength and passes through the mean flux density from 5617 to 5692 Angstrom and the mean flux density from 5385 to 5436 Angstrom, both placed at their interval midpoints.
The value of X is 0.03 mag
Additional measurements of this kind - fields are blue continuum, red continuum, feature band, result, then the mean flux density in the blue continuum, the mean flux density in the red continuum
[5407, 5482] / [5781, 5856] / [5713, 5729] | 0.009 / 11.9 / 12.1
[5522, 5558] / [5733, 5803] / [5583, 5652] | 0.026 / 12.1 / 11.8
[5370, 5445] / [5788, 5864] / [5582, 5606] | 0.046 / 11.8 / 12.1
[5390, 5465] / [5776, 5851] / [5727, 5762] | 0.021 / 11.7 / 12.1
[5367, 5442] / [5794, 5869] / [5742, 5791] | 0.027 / 11.8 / 12.2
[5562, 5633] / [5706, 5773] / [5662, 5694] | -0.023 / 11.7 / 11.8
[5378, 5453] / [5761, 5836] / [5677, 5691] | 0.028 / 11.7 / 12.1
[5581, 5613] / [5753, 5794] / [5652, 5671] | -0.035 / 11.5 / 11.9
